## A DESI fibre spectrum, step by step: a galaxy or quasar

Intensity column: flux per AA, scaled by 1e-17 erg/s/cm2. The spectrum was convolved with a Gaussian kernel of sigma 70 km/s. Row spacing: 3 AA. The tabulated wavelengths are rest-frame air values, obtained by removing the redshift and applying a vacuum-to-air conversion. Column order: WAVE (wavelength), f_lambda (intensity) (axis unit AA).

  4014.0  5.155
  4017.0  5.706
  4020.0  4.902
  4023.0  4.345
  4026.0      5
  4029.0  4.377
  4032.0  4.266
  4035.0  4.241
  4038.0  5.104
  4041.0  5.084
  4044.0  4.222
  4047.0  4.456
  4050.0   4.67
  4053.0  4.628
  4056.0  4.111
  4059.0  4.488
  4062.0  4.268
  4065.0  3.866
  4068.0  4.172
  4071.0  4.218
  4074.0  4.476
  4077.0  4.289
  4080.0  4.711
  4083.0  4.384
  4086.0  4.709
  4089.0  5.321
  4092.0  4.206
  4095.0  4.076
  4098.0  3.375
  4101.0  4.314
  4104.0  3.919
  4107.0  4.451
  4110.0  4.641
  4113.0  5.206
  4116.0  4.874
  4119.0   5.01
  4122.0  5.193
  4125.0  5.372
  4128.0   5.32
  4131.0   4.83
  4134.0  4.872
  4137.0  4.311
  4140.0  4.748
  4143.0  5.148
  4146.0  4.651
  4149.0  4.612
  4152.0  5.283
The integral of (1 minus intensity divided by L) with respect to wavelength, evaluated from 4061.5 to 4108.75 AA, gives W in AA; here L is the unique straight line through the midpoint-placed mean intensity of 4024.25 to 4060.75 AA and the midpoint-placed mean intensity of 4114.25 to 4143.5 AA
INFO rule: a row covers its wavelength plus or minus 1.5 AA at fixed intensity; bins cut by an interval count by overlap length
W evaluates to 4.51 AA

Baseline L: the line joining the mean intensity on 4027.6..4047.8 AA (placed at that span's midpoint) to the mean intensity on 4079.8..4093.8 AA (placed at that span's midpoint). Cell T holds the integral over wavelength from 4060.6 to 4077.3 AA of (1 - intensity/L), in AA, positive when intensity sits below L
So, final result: 1.5 AA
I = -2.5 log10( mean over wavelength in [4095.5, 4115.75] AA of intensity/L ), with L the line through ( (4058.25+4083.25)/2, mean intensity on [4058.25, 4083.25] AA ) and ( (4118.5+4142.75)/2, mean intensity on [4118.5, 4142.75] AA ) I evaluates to 0.09 mag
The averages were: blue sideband 4.31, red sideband 4.96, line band 4.34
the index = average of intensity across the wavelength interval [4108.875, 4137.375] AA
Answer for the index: 4.99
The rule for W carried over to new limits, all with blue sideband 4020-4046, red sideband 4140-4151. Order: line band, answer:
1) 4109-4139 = -1.19 AA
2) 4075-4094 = 0.45 AA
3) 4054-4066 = 1.12 AA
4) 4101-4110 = 0.87 AA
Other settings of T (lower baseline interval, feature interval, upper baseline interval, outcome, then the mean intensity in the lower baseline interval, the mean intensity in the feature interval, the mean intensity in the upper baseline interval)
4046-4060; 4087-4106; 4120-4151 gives 1.9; 4.47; 4.22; 4.91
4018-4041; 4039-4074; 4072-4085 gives 1.2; 4.66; 4.39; 4.46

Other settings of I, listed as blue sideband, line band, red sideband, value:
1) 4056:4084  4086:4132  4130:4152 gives -0.02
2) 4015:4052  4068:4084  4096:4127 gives 0.07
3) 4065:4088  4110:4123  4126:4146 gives -0.07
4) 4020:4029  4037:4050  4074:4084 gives -0.02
